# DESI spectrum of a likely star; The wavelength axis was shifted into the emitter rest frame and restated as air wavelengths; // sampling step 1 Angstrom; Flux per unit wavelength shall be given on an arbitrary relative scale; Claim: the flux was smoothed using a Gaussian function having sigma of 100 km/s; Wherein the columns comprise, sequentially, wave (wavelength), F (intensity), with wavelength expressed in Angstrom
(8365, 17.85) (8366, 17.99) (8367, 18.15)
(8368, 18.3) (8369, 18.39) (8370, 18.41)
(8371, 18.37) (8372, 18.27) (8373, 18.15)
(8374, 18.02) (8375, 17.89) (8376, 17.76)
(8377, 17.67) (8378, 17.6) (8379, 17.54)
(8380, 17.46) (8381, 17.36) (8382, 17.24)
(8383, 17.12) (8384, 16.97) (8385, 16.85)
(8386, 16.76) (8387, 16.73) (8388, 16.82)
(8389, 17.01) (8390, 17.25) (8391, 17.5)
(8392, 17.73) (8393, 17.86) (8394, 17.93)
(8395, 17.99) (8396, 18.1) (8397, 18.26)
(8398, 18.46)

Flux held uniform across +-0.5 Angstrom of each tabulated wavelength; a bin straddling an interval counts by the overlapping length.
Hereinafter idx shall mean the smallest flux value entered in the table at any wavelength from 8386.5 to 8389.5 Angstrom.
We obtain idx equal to 16.73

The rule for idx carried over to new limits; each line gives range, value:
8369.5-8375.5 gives 17.89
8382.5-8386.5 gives 16.76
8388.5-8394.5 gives 17.01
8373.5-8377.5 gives 17.67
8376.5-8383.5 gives 17.12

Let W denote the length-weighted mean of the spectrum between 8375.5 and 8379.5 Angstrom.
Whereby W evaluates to 17.6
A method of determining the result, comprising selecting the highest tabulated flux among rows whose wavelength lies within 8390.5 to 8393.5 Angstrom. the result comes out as 17.86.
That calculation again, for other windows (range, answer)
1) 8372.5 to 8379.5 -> 18.15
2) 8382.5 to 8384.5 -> 17.12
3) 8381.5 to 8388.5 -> 17.24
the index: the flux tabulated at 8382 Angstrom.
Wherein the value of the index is 17.24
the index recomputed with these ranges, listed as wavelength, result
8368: 18.3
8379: 17.54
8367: 18.15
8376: 17.76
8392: 17.73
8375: 17.89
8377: 17.67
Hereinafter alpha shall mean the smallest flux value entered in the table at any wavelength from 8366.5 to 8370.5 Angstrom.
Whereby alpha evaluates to 18.15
